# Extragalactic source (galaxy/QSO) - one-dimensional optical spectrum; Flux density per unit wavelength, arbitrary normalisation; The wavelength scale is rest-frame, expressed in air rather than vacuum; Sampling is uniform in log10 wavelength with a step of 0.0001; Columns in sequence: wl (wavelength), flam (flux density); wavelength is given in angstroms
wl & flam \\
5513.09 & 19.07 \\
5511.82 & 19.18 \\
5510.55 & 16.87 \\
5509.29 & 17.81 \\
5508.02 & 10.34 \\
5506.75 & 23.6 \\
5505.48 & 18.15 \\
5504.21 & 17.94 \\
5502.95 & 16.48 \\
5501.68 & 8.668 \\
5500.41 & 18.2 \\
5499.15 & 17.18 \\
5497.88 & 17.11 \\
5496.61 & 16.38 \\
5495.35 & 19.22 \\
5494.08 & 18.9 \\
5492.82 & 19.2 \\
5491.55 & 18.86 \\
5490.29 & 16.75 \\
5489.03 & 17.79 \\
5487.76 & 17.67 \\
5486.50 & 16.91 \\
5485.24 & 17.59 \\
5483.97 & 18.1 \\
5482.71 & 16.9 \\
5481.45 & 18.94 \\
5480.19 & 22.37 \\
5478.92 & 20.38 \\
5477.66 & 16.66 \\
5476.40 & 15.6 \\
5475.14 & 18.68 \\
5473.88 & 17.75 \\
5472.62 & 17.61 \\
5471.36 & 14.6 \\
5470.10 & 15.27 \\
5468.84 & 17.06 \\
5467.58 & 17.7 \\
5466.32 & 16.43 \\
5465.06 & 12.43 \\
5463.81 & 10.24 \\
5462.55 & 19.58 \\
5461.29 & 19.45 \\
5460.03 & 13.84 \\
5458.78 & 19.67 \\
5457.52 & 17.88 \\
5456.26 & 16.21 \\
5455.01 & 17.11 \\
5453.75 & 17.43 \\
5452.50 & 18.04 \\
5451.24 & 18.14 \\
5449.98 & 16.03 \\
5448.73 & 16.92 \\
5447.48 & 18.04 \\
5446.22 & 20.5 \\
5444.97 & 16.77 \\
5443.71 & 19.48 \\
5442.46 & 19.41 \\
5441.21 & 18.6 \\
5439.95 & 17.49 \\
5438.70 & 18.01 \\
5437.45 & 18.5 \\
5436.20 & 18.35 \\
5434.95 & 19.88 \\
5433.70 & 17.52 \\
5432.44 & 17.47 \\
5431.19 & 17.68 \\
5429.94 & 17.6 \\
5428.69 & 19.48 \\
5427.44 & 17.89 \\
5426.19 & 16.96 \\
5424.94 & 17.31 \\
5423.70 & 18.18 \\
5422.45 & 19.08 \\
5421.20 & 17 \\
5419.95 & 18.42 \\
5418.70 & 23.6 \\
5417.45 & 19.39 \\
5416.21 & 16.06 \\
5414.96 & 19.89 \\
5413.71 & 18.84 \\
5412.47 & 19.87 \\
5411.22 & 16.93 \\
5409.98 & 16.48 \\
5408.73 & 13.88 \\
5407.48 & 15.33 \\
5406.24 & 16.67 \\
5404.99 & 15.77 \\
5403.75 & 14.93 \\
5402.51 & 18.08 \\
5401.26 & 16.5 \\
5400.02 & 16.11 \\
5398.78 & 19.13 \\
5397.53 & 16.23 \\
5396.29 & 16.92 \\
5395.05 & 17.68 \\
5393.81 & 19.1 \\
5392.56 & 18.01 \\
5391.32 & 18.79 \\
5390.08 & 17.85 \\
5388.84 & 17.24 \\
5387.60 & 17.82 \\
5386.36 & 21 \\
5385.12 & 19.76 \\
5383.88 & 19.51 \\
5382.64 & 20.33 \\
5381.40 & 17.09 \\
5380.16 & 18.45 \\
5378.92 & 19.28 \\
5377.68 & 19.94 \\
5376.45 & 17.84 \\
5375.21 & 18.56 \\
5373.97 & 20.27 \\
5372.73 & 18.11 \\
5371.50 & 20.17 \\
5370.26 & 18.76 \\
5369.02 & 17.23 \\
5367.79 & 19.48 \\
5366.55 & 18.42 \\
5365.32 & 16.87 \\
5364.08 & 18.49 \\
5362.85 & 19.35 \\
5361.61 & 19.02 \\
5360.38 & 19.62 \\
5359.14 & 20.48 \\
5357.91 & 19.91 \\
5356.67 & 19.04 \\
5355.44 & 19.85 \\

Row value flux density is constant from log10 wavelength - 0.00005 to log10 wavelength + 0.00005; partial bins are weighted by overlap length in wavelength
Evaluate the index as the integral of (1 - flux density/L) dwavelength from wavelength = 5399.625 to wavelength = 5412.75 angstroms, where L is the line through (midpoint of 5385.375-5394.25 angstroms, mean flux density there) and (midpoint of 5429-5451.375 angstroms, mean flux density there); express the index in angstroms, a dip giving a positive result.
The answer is 1.5 angstroms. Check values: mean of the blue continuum 18.6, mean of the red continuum 18.1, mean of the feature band 16.3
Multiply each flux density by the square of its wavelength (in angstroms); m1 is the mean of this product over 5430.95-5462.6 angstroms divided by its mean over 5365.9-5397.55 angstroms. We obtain 0.99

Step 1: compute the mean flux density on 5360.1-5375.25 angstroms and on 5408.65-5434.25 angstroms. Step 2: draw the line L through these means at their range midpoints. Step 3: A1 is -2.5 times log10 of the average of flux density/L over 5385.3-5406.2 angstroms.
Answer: 0.05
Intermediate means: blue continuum 18.8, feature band 17.6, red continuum 18.2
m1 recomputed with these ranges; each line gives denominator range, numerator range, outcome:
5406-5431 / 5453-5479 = 0.94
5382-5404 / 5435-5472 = 0.97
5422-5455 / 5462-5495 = 0.97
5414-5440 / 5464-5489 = 0.95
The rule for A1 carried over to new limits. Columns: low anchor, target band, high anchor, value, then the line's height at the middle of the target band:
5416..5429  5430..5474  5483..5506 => 0.043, 18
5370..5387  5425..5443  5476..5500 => 0.027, 18.6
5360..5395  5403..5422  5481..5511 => 0.047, 18.3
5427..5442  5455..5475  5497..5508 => 0.070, 17.6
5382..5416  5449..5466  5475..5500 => 0.082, 17.9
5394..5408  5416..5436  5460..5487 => -0.094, 16.9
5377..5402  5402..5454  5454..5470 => -0.036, 17.3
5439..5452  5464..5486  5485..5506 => 0.027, 17.6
